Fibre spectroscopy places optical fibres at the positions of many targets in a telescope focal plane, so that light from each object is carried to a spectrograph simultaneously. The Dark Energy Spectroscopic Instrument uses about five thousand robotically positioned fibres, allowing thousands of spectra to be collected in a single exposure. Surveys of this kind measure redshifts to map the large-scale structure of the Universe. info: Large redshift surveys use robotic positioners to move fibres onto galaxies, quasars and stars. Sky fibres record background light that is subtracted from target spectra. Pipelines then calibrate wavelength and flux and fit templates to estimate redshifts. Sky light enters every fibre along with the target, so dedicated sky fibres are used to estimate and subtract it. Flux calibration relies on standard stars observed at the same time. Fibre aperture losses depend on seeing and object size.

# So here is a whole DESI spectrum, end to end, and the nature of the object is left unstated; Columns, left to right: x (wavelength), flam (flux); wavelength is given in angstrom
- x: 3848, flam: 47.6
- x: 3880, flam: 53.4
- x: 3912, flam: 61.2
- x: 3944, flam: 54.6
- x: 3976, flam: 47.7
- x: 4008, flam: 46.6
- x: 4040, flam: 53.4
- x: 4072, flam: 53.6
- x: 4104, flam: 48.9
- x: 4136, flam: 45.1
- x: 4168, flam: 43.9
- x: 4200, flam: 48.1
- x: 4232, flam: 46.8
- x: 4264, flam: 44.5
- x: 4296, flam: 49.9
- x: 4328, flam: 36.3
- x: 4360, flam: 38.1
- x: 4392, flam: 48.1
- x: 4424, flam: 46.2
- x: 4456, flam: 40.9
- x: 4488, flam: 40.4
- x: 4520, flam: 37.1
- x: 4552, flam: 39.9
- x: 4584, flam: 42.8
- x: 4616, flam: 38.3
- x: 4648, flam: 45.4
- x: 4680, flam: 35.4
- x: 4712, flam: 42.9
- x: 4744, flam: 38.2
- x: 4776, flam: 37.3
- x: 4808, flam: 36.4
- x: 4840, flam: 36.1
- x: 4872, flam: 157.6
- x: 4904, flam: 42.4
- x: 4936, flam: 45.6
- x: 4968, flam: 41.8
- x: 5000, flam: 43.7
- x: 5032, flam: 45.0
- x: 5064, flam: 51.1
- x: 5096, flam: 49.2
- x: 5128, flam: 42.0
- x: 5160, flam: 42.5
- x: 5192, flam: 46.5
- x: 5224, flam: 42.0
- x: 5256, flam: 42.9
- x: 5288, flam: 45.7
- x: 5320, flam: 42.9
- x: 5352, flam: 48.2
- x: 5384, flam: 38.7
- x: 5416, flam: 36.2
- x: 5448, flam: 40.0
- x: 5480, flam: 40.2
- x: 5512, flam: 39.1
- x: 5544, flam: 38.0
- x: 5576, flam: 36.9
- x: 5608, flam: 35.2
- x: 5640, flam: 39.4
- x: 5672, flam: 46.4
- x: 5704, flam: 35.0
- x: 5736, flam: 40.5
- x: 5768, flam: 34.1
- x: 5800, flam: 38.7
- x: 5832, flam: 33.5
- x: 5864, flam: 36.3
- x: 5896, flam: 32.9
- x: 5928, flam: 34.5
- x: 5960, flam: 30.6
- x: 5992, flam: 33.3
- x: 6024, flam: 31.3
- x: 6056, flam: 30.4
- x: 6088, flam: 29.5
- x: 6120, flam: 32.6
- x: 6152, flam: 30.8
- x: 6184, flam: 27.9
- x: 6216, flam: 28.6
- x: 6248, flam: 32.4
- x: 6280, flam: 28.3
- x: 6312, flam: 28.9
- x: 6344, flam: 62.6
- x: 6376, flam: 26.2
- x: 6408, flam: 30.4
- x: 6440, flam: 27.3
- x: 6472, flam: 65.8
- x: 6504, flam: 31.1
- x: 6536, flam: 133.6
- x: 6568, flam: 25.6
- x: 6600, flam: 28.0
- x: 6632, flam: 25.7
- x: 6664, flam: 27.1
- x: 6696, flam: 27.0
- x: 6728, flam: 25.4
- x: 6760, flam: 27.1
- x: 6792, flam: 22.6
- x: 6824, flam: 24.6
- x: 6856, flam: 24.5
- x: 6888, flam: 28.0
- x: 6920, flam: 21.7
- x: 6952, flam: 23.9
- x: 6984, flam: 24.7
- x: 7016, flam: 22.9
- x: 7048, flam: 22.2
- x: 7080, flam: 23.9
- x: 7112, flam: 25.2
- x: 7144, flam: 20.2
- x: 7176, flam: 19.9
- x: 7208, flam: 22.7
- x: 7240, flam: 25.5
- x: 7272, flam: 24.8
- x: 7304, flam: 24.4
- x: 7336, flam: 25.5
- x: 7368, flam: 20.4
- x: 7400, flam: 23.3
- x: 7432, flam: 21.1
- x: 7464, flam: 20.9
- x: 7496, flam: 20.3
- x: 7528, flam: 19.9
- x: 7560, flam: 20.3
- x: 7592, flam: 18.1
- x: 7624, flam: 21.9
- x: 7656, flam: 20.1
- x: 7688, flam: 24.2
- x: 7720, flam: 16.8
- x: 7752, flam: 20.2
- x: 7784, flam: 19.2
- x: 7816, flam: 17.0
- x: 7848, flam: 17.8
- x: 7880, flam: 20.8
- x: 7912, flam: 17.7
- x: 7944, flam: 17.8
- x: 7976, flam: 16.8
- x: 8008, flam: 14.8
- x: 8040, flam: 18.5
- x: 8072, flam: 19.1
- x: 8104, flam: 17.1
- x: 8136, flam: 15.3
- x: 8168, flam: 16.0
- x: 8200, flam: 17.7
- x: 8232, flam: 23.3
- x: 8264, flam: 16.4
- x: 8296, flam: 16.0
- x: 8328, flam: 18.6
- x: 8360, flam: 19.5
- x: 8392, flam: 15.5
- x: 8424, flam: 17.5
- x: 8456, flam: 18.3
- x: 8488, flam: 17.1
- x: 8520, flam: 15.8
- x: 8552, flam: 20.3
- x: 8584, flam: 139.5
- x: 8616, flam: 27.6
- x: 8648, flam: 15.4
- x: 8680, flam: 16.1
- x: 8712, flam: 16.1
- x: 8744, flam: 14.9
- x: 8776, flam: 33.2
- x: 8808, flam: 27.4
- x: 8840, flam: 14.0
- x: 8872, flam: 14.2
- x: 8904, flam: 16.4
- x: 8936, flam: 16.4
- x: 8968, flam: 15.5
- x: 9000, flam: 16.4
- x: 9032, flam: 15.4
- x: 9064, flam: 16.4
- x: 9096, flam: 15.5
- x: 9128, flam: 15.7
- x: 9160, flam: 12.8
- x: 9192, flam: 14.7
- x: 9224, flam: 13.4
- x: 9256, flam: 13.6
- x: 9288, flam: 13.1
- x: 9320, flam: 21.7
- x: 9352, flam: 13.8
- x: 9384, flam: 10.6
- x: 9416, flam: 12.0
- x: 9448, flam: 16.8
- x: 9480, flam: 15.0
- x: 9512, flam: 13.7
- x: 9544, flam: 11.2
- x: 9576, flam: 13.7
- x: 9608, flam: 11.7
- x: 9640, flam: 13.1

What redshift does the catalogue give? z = 0.306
